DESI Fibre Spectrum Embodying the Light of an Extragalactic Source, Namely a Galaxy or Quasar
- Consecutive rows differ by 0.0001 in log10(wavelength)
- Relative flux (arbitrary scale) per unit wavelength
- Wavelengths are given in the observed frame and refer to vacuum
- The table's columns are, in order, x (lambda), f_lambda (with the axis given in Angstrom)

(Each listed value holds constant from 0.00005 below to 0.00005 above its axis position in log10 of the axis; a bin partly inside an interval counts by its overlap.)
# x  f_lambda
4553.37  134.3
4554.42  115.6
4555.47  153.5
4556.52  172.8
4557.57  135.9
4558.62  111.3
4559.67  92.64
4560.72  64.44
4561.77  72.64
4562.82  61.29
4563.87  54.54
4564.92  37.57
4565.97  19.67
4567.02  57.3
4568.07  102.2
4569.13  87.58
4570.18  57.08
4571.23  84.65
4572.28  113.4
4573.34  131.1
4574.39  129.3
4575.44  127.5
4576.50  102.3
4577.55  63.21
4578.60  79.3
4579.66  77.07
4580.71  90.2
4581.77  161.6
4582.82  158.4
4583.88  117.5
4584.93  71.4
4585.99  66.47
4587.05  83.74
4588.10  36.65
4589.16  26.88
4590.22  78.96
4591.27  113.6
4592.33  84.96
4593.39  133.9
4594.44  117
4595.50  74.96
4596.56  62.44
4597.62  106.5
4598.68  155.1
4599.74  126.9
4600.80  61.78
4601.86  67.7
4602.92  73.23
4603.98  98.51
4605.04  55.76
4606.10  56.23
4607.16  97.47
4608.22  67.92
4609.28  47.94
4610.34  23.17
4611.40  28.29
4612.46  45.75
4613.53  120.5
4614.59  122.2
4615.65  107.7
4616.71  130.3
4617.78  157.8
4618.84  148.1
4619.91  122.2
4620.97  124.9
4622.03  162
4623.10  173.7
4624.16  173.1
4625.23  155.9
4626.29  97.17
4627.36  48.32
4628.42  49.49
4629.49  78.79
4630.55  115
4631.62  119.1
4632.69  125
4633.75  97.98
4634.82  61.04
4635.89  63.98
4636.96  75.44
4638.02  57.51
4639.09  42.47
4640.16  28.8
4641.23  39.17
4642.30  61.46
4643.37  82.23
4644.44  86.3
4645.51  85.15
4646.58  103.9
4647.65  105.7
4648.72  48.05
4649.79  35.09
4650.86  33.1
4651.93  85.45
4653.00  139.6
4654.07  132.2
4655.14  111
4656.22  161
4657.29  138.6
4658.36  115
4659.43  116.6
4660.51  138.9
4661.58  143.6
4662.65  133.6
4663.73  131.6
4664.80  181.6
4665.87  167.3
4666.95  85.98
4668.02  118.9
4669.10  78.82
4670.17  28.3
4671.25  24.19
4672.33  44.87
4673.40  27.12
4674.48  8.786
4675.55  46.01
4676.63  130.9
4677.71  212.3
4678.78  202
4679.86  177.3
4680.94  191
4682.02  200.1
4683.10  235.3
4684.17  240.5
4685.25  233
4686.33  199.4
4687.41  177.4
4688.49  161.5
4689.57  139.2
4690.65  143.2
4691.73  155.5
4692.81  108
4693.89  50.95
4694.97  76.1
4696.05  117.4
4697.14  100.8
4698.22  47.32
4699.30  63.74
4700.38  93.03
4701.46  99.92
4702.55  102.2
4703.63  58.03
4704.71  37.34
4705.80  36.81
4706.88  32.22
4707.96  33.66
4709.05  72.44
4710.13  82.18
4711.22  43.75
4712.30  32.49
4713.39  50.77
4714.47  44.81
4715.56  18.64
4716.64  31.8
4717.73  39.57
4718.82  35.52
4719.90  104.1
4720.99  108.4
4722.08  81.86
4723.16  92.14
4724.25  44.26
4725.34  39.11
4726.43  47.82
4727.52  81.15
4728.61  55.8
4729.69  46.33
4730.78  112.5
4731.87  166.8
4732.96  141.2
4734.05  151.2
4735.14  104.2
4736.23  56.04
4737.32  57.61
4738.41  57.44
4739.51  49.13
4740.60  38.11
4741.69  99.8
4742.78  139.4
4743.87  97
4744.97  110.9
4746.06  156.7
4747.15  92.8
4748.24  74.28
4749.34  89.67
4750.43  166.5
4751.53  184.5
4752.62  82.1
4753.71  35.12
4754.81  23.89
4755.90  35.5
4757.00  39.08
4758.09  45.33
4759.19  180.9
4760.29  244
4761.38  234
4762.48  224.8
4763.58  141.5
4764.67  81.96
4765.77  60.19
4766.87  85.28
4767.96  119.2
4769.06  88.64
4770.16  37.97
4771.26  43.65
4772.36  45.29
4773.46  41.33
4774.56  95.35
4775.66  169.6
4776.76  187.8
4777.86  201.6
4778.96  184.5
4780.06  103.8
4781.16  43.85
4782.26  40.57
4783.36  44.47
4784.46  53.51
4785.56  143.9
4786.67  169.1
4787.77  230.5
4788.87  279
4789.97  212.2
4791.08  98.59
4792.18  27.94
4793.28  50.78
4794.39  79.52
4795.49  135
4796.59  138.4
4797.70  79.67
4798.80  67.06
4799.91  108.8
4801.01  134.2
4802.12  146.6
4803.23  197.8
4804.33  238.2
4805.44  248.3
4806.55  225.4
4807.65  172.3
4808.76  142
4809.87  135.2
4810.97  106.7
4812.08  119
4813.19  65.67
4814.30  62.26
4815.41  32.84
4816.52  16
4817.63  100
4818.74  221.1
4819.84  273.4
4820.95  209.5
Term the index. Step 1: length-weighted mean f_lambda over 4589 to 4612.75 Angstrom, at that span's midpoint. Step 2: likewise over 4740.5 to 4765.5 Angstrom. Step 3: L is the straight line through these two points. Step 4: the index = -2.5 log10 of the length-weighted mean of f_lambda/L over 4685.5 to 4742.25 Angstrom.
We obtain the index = 0.27 mag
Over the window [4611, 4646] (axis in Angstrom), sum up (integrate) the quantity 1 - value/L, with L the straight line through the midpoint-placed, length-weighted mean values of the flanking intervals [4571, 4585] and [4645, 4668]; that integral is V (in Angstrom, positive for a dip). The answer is 4.8 Angstrom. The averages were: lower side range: 109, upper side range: 114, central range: 96.8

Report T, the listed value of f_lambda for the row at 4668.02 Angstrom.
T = 118.9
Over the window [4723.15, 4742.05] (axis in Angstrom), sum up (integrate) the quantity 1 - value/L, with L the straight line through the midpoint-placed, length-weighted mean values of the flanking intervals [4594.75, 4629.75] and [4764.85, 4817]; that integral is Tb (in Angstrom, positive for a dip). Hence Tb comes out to 5.3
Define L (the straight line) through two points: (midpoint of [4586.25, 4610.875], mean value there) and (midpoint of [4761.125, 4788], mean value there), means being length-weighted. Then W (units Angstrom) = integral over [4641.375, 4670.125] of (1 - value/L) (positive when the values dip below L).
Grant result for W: -4.8 Angstrom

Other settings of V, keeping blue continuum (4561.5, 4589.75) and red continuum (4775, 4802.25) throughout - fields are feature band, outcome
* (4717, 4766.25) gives 8.37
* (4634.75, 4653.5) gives 5.53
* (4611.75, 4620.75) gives -2.51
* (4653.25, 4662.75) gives -3.10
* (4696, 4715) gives 8.08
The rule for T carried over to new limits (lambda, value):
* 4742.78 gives 139.4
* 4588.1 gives 36.65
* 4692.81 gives 108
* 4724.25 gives 44.26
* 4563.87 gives 54.54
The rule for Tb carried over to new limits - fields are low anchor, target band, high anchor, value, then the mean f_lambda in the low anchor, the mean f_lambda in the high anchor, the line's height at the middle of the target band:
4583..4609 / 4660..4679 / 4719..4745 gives -4.1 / 85.4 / 85.6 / 85.5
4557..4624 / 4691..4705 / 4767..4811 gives 3.0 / 93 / 127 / 111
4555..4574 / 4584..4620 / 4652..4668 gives 6.6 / 89.5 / 134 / 107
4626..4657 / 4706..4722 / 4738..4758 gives 6.1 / 82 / 86.6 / 85.1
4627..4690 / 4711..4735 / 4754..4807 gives 9.2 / 110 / 123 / 117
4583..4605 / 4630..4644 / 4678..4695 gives 5.7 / 88.3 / 172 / 127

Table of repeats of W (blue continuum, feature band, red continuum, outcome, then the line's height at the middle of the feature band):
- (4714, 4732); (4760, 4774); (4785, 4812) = 0.26 Angstrom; 114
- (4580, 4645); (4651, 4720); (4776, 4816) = 0.69 Angstrom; 107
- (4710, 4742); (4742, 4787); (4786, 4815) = -1.32 Angstrom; 107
